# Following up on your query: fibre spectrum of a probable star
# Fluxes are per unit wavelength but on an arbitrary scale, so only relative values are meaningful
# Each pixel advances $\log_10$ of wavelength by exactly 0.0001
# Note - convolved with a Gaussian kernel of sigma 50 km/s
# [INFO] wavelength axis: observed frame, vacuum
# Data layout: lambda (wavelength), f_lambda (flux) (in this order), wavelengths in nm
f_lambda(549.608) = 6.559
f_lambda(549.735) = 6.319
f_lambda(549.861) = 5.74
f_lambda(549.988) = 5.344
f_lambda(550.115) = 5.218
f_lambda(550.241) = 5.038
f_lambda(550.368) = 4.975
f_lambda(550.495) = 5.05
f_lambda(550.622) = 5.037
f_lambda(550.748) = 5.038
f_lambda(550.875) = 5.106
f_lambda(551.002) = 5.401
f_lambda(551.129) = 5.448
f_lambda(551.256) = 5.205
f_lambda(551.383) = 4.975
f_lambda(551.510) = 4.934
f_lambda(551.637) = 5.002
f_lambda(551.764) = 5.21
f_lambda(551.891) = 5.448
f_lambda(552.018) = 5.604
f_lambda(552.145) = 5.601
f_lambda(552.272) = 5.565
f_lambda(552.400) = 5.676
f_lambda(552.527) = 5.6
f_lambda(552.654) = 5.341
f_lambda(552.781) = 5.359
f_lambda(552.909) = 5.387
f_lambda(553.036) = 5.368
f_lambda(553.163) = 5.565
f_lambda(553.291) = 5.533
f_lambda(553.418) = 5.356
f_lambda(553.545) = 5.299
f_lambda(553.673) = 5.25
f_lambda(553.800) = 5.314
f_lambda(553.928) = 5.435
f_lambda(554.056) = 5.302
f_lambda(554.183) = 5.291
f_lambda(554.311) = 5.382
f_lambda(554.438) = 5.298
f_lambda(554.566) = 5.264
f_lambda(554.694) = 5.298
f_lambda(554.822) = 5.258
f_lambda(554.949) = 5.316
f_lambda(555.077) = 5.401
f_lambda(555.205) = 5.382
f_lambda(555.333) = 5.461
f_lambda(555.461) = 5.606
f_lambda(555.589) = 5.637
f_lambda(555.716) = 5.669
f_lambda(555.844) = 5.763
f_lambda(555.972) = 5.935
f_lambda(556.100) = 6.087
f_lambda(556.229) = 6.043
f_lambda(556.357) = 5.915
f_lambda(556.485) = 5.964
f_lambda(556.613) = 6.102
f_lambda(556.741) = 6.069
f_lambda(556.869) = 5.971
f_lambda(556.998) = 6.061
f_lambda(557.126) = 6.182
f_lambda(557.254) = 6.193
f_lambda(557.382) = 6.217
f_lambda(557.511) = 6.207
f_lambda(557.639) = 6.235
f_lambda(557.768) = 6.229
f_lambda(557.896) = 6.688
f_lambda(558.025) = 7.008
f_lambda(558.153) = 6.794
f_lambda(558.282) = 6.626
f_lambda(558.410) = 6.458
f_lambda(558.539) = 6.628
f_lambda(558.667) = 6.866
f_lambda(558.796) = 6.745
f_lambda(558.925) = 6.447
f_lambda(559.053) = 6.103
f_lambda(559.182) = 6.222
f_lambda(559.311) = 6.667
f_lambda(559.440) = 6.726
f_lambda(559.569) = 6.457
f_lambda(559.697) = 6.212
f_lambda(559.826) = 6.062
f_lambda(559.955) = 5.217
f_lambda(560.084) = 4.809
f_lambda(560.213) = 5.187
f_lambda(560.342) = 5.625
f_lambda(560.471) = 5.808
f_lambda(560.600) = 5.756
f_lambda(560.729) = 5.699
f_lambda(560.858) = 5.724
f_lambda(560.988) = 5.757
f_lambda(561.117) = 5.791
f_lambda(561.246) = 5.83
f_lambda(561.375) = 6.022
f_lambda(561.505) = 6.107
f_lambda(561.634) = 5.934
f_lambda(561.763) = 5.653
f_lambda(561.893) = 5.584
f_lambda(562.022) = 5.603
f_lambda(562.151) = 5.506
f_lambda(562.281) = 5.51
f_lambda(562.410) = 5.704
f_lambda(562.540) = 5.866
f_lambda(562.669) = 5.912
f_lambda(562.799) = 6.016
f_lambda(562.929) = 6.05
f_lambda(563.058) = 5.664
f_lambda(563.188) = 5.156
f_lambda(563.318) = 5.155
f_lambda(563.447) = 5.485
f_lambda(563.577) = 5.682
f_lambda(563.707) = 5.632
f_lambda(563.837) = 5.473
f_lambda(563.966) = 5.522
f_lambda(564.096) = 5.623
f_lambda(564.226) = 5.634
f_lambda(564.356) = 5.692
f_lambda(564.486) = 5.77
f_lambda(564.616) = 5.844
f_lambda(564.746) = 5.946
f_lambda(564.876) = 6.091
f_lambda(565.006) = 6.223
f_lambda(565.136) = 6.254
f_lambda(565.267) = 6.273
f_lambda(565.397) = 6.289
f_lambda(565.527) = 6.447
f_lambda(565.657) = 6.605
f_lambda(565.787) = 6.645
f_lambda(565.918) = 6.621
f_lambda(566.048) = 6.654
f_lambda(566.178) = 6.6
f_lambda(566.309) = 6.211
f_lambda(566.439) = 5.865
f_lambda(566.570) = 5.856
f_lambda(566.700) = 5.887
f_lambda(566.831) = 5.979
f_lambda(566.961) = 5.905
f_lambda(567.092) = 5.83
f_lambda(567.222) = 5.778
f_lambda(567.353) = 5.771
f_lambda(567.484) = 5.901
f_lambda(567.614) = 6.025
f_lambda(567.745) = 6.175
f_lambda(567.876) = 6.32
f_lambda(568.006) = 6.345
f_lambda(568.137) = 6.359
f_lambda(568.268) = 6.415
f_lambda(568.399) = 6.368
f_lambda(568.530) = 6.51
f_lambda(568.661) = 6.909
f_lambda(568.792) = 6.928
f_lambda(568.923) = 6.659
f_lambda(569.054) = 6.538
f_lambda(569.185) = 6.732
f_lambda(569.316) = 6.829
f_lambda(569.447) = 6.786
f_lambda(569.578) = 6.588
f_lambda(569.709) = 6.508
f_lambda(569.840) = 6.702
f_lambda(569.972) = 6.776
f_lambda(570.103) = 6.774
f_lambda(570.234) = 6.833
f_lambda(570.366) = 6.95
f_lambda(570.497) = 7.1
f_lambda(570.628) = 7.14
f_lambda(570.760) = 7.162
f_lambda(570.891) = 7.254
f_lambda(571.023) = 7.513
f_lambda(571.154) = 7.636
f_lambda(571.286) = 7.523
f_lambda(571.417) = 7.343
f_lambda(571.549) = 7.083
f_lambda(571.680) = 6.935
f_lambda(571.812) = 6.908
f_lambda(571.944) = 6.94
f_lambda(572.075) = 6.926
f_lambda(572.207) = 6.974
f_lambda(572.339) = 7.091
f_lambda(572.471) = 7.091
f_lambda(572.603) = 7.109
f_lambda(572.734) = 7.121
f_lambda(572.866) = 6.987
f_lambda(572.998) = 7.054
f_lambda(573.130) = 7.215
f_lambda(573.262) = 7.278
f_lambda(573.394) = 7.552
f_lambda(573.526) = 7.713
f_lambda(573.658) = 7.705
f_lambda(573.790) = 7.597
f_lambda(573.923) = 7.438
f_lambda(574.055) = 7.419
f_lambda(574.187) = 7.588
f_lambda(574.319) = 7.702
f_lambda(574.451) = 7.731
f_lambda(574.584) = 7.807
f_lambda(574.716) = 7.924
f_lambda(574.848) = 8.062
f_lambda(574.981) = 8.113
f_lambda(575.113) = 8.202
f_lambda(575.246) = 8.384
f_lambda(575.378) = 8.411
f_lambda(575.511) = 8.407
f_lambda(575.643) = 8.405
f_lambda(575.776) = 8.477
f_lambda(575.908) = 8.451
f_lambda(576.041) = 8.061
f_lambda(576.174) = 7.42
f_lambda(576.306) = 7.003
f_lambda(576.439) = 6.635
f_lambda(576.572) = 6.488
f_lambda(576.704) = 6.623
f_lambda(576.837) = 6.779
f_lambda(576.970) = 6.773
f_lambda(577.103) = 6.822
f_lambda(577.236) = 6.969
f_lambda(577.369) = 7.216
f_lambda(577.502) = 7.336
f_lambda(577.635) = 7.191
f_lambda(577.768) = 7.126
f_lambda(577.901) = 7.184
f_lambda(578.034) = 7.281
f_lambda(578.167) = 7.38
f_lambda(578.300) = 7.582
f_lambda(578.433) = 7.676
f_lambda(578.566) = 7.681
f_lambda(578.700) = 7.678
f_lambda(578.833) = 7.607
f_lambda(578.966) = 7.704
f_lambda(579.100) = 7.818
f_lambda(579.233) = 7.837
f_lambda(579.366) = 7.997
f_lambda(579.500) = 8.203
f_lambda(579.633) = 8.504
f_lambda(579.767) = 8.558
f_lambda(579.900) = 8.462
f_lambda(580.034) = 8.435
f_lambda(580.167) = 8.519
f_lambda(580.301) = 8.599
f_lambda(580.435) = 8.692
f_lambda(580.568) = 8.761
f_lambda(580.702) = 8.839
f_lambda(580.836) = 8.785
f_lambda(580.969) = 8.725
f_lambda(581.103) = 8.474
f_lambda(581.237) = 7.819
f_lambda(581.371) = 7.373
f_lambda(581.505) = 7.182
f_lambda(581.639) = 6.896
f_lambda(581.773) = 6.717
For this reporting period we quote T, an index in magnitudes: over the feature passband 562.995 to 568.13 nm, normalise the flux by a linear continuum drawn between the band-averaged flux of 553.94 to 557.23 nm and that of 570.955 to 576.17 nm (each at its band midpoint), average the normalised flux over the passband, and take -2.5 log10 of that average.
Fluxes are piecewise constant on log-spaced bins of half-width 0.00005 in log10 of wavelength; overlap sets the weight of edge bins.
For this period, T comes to 0.13 mag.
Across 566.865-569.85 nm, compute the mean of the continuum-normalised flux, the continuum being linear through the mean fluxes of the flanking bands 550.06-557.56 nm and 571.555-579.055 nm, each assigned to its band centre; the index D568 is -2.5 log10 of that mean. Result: 0.07 mag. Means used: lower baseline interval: 5.5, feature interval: 6.38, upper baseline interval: 7.44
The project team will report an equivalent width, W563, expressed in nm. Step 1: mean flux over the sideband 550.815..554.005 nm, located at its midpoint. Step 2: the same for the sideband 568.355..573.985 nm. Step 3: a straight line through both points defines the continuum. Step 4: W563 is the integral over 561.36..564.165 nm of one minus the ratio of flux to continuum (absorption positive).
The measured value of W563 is 0.28 nm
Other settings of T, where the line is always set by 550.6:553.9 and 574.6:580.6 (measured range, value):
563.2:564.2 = 0.17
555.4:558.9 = -0.07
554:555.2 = 0.05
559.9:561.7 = 0.09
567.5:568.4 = 0.10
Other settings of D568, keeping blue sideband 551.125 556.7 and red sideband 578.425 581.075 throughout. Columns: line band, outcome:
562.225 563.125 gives 0.107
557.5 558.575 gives -0.110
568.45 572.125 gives 0.046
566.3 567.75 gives 0.167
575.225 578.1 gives 0.073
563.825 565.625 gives 0.118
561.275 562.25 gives 0.101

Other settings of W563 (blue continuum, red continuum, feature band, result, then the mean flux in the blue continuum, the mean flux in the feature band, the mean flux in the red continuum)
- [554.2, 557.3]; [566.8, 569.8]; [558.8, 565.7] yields 0.22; 5.71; 5.86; 6.36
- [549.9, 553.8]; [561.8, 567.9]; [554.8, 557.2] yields -0.13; 5.3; 5.79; 5.92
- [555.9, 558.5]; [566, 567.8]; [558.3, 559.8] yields -0.07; 6.25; 6.5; 6.02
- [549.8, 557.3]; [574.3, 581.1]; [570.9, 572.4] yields 0.01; 5.48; 7.17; 7.83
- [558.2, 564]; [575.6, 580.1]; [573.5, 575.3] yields -0.15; 5.89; 7.81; 7.57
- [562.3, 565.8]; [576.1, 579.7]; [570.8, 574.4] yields -0.27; 5.86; 7.29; 7.35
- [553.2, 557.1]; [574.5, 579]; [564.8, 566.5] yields 0.05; 5.59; 6.37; 7.55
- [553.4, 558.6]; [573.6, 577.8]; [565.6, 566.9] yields 0.09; 5.85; 6.29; 7.57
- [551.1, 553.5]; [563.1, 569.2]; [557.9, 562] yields -0.23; 5.38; 6.08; 6.09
